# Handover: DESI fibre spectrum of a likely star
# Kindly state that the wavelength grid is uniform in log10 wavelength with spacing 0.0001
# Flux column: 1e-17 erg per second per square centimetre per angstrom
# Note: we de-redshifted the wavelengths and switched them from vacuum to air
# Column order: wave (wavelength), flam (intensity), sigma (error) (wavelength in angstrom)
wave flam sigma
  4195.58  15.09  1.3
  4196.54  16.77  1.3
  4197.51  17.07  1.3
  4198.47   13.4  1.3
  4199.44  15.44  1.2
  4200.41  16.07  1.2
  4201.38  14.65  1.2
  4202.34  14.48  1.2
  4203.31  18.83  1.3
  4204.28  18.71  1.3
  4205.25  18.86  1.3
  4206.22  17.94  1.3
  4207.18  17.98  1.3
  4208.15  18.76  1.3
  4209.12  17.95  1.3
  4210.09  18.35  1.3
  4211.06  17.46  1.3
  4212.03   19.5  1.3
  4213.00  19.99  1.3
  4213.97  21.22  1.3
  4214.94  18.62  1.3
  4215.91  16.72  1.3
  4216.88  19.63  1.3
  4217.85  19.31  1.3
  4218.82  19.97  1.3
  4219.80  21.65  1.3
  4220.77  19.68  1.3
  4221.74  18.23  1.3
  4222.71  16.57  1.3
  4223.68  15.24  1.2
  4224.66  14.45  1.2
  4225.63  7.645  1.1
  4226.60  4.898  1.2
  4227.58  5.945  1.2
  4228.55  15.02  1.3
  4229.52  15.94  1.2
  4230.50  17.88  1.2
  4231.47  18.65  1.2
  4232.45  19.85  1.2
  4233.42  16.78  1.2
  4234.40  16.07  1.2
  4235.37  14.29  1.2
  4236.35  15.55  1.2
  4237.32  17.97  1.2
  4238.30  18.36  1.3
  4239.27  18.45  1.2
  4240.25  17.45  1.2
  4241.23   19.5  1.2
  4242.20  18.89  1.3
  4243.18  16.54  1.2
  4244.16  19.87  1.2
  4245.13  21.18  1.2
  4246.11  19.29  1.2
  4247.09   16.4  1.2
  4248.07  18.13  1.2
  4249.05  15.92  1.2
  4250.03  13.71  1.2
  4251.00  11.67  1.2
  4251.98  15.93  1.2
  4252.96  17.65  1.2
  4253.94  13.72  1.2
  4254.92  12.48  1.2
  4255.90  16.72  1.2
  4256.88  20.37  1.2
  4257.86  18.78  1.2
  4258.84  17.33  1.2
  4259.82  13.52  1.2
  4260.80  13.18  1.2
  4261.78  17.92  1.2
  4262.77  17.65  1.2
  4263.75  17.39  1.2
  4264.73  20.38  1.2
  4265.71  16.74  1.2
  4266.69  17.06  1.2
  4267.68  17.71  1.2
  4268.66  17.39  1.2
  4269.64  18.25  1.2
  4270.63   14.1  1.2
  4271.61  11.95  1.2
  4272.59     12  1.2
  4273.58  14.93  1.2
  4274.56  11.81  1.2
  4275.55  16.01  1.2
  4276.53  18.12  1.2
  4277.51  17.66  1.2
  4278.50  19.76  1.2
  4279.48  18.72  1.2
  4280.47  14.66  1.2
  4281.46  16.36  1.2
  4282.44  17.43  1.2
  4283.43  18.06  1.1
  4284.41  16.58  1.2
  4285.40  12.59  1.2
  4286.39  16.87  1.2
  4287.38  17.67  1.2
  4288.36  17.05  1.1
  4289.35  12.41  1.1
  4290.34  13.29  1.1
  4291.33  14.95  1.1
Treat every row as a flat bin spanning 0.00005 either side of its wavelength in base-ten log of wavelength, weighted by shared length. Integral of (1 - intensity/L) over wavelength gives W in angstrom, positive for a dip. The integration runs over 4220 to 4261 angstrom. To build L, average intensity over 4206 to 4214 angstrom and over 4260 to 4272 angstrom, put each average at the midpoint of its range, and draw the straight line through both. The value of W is 3.2 angstrom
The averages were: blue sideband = 18.7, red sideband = 16.6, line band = 16.2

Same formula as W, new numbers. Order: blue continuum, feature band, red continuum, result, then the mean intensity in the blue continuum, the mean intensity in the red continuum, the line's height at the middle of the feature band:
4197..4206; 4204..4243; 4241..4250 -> 0.27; 16.4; 18.1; 17.3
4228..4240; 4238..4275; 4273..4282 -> 0.29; 17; 16.4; 16.7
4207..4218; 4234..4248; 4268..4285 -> -0.22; 18.8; 16.1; 17.6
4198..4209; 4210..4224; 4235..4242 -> -1.44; 16.9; 17.5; 17.1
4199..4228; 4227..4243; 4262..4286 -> 0.08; 16.8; 16.4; 16.7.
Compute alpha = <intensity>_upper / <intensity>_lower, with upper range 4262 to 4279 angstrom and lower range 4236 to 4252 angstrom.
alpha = 0.94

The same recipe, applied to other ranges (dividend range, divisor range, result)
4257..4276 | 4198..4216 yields 0.91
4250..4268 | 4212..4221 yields 0.83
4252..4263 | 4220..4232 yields 1.13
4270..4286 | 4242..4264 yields 0.94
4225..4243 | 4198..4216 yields 0.88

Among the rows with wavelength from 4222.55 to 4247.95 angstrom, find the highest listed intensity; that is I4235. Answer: 21.18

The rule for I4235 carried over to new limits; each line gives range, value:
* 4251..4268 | 20.38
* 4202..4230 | 21.65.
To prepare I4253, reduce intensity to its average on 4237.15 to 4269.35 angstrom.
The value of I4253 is 17.1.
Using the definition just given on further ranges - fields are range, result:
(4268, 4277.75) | 15.2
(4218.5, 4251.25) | 16.4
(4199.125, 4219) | 18.1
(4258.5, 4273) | 16.2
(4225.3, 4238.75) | 14.7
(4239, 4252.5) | 17.3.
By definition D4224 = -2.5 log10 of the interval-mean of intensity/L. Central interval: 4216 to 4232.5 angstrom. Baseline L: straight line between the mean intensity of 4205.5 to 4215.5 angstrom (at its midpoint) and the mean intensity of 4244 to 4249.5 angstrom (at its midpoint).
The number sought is 0.18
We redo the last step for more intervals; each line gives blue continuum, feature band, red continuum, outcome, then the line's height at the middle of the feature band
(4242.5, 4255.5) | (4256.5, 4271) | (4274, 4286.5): -0.048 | 16.4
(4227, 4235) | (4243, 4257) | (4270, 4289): -0.055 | 15.7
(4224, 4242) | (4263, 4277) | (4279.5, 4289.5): -0.004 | 16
